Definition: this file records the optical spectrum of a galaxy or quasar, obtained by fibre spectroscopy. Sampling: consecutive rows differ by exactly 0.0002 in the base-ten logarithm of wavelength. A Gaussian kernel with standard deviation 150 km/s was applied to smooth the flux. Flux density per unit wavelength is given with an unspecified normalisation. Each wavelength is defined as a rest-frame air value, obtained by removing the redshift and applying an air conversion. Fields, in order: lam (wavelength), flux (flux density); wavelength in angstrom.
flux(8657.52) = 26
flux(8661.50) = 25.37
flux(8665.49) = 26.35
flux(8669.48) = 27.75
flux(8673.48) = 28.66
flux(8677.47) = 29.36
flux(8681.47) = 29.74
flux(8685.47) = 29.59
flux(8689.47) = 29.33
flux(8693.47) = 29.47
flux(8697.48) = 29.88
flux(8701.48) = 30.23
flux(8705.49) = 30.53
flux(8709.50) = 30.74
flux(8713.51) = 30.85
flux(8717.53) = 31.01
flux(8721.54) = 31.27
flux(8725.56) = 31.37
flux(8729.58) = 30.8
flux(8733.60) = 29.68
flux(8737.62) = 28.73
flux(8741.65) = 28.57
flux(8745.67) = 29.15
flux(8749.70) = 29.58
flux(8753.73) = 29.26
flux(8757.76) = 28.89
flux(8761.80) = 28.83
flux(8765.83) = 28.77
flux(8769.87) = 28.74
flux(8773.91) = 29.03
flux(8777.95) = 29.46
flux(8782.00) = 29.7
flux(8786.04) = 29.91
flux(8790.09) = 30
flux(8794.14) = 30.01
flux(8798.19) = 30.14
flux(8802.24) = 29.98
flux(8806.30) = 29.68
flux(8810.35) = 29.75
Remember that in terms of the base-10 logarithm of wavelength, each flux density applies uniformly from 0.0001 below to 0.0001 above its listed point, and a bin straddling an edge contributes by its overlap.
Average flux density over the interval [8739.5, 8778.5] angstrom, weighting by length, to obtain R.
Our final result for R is 29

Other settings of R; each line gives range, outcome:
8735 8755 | 29.1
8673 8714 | 29.9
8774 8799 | 29.8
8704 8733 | 30.9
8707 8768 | 29.8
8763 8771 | 28.8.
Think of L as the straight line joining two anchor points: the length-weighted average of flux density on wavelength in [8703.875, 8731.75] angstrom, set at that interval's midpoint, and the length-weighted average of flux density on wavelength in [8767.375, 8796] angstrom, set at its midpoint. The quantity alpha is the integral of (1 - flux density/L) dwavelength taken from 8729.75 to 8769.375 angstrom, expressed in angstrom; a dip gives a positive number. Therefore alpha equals 1.5 angstrom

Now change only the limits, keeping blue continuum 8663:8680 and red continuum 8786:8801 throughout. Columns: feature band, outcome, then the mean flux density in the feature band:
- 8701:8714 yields -0.9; 30.6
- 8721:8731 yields -0.8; 31.1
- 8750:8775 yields 0.5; 29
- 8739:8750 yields 0.1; 29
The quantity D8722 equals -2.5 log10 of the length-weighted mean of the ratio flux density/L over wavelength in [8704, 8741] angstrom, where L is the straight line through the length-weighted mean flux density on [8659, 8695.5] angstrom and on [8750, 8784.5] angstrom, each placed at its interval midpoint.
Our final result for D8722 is -0.06 mag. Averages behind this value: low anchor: 28.4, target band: 30.5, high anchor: 29.1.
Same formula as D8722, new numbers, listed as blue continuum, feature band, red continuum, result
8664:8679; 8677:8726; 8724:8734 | -0.03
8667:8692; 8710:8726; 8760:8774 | -0.08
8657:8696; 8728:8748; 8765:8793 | -0.02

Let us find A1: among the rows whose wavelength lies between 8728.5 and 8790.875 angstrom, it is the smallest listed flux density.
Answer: 28.57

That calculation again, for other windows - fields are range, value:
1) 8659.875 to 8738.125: 25.37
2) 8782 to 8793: 29.7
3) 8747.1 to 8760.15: 28.89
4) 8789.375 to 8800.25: 30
